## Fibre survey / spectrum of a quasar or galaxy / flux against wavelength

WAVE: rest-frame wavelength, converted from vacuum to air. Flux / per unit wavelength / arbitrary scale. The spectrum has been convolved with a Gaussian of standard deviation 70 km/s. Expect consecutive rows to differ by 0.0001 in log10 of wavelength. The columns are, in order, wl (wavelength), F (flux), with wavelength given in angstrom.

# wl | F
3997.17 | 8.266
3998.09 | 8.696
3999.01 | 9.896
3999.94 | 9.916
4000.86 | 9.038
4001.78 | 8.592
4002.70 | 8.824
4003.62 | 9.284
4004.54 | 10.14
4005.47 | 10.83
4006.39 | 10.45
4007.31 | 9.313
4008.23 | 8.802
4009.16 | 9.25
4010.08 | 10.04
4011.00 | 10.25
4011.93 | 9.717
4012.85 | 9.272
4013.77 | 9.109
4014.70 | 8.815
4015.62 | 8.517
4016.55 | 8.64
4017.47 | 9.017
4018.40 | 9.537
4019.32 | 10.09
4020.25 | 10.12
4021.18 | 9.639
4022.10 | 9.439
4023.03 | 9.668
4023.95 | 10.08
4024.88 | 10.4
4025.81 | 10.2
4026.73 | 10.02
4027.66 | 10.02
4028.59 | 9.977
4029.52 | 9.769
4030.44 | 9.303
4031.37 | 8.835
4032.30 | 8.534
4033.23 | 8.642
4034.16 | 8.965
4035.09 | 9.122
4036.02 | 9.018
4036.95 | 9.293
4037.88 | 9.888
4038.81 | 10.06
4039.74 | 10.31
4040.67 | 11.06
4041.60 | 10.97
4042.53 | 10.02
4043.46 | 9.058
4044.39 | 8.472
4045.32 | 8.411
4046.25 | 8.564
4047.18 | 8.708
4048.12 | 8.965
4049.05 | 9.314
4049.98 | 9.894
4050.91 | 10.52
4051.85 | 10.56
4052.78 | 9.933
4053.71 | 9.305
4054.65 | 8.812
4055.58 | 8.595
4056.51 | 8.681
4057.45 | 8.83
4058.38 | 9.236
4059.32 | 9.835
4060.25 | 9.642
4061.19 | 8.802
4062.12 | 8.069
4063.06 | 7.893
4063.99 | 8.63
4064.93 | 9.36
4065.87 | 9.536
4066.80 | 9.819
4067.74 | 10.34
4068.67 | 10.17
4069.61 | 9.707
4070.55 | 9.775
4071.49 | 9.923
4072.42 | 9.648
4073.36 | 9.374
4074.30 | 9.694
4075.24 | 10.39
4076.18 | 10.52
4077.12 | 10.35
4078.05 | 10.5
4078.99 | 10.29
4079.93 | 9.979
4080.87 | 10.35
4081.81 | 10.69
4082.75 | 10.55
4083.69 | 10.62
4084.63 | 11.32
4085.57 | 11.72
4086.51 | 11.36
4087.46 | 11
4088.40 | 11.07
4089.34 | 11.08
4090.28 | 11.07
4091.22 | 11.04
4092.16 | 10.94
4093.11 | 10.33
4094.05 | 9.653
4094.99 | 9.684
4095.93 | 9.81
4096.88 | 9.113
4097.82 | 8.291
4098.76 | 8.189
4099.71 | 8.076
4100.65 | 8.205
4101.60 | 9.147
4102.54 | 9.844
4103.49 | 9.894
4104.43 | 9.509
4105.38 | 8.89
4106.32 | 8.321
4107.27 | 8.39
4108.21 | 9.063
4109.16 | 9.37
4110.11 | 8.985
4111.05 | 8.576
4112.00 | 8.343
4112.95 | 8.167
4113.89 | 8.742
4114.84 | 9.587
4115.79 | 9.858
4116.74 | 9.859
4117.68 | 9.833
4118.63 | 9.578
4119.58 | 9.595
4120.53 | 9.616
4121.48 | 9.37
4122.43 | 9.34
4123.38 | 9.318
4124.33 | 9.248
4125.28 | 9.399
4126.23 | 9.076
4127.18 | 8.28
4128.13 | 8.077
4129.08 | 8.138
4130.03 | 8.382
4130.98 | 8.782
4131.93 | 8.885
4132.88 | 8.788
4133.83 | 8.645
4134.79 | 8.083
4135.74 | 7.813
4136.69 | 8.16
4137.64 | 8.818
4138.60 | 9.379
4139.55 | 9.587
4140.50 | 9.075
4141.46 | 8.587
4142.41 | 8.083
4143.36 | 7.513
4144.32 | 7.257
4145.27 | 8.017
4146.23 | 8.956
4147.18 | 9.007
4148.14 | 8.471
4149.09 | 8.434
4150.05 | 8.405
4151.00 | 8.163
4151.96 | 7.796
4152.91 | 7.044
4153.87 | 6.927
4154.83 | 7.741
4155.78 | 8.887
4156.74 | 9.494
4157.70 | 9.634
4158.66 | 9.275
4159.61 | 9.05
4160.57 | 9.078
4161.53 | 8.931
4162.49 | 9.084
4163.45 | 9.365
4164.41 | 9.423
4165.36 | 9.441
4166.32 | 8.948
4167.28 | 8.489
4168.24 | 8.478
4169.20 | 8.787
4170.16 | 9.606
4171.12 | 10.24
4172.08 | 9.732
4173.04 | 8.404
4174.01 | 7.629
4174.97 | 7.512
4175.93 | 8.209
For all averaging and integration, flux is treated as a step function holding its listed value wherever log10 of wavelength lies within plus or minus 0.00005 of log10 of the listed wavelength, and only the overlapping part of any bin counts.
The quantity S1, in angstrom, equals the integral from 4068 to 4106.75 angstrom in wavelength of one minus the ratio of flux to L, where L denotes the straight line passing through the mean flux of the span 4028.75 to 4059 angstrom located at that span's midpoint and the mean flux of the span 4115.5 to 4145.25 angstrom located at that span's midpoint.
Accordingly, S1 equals -3.8 angstrom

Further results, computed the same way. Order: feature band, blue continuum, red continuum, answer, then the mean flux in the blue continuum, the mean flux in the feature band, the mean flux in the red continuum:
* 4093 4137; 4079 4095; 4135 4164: 3.5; 10.7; 8.98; 8.53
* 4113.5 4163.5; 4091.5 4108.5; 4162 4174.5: 2.0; 9.21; 8.76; 9.04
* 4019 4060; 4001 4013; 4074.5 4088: 2.2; 9.59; 9.52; 10.7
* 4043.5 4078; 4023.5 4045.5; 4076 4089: 2.8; 9.61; 9.41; 10.7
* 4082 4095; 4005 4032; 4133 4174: -2.5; 9.62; 10.9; 8.66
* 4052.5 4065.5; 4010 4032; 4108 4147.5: 0.5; 9.59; 8.96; 8.84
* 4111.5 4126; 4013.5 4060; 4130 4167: -0.8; 9.46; 9.31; 8.6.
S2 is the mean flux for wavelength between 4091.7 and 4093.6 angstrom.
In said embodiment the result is 10.6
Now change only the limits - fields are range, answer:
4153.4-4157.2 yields 8.26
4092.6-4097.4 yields 9.71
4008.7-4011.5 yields 9.85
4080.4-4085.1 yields 10.7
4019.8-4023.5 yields 9.73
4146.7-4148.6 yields 8.74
